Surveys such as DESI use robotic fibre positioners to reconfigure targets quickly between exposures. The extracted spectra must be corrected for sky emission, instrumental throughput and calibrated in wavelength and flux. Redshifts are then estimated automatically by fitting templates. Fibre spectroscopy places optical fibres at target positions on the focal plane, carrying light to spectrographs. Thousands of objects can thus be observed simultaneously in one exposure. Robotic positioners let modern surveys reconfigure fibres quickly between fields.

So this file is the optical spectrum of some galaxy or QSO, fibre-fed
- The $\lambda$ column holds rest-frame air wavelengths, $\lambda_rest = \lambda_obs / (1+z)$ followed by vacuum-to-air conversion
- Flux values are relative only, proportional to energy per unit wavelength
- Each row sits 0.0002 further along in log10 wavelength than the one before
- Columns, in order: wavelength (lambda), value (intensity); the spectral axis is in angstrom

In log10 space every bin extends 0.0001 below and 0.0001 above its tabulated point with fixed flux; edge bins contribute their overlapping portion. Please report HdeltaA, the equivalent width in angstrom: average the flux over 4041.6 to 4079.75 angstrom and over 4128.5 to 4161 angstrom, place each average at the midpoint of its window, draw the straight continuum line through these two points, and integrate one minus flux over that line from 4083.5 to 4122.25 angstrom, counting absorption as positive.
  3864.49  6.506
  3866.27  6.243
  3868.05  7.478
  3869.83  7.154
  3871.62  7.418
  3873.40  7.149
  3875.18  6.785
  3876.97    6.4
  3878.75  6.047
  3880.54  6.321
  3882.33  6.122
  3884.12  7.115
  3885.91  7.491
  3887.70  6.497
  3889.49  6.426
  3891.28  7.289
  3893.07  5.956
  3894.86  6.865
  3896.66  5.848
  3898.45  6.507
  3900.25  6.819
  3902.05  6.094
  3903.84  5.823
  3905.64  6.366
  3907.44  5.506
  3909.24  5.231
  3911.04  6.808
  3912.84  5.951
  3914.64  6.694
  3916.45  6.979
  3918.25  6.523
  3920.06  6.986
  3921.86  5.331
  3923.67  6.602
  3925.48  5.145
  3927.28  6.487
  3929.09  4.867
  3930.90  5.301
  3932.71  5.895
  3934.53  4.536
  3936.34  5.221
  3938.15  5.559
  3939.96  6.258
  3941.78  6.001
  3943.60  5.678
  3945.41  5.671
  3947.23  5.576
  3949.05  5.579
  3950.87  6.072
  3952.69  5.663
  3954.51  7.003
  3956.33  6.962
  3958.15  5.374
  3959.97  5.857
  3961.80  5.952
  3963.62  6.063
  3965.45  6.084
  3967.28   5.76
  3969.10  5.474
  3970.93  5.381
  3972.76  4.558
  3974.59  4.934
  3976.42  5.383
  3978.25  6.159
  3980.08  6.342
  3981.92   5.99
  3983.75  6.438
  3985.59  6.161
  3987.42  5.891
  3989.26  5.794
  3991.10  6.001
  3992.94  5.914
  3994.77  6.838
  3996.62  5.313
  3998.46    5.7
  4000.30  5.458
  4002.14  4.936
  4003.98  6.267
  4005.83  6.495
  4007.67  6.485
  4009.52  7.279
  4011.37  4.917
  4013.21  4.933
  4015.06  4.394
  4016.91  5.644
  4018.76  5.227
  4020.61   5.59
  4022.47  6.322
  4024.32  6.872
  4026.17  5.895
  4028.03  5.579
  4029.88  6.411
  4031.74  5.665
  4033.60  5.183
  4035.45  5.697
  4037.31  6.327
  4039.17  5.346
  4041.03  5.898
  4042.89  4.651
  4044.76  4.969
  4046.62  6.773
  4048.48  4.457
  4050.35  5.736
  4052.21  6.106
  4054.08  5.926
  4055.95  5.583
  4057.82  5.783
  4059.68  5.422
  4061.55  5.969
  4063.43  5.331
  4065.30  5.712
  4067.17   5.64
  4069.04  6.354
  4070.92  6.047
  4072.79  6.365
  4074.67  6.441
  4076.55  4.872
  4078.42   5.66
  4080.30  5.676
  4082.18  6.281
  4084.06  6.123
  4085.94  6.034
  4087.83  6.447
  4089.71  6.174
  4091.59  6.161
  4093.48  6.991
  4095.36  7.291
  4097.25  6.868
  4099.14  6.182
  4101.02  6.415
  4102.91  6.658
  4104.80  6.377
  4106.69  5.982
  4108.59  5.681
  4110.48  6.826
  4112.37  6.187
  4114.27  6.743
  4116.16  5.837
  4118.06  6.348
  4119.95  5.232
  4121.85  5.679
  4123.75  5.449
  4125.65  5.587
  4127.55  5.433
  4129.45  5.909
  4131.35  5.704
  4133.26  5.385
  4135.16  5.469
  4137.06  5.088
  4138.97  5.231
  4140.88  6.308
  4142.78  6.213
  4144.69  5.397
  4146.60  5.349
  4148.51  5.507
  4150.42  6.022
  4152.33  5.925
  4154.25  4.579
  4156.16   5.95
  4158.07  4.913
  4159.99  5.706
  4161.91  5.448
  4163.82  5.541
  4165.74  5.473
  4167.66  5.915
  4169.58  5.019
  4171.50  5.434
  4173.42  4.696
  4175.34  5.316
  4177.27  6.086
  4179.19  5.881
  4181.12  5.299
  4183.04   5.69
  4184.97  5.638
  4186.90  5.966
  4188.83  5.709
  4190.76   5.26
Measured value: -4.66 angstrom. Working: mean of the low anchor 5.69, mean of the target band 6.31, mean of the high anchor 5.57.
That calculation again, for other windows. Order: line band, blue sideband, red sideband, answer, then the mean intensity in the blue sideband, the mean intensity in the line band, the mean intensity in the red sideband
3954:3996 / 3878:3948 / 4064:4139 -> 1.2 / 6.11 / 5.91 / 6.02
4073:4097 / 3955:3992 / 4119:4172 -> -2.4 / 5.84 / 6.2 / 5.53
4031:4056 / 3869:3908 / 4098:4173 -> 1.9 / 6.55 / 5.59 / 5.74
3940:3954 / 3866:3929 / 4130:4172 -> 1.0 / 6.45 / 5.81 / 5.53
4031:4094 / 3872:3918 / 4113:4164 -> 0.8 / 6.46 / 5.81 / 5.63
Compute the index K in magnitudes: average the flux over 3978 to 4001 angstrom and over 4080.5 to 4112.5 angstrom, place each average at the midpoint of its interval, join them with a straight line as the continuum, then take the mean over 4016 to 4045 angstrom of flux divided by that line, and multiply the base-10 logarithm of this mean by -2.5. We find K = 0.08 mag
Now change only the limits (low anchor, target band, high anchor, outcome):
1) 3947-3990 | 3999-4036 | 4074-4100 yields 0.05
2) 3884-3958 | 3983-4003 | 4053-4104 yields 0.04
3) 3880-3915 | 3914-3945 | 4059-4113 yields 0.08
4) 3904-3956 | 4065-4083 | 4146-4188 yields -0.04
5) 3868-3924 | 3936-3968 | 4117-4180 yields 0.07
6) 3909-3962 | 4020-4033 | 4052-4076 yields -0.03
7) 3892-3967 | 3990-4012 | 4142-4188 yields -0.02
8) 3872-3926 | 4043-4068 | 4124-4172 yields 0.05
